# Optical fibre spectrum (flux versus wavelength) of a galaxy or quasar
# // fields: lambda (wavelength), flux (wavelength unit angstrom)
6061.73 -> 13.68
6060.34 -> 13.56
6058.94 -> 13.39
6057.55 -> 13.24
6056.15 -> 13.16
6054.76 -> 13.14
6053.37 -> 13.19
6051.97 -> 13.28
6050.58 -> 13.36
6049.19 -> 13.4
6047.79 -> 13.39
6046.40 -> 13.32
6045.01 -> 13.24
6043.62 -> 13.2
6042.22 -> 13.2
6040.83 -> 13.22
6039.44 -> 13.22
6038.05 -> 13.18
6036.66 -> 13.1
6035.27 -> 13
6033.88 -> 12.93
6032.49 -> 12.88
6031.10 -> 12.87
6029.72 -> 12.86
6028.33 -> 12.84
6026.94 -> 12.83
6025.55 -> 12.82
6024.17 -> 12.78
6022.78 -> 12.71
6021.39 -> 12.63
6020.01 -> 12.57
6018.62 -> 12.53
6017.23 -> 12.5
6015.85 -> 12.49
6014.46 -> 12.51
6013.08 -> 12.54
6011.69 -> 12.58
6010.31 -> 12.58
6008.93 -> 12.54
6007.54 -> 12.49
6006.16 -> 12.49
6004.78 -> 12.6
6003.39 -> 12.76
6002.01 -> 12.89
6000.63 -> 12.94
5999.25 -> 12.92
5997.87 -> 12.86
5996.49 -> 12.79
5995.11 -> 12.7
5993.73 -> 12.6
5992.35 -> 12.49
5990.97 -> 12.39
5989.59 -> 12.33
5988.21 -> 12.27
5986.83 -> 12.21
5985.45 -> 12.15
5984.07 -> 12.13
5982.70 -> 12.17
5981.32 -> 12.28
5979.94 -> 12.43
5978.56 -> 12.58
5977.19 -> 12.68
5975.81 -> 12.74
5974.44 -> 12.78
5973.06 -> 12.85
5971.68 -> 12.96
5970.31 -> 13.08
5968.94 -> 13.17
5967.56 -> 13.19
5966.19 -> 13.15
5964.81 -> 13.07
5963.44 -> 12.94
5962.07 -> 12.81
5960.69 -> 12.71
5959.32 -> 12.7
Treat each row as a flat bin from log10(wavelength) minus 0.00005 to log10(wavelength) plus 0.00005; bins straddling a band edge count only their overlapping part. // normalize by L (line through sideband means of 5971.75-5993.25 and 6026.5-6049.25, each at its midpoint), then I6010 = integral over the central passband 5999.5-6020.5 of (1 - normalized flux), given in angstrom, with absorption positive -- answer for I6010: 0.3 angstrom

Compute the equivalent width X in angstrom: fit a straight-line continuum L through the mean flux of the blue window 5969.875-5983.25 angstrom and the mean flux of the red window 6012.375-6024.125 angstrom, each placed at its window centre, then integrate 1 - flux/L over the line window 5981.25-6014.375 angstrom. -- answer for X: 0.2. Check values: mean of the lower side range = 12.6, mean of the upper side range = 12.6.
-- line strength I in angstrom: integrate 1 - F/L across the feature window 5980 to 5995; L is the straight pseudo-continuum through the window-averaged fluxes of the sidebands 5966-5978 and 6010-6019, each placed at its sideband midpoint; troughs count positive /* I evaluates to 0.6 angstrom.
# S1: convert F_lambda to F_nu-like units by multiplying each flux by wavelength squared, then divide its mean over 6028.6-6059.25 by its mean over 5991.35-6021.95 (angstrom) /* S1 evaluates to 1.1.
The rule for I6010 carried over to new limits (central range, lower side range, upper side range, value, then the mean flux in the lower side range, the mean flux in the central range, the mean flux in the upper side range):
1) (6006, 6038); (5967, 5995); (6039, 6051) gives 0.8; 12.6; 12.7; 13.3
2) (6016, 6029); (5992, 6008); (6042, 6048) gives 0.3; 12.7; 12.7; 13.3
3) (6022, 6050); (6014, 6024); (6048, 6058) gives -0.3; 12.6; 13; 13.3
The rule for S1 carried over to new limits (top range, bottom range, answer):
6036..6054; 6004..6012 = 1.07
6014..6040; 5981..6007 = 1.03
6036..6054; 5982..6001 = 1.08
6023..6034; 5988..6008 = 1.03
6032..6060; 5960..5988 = 1.07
